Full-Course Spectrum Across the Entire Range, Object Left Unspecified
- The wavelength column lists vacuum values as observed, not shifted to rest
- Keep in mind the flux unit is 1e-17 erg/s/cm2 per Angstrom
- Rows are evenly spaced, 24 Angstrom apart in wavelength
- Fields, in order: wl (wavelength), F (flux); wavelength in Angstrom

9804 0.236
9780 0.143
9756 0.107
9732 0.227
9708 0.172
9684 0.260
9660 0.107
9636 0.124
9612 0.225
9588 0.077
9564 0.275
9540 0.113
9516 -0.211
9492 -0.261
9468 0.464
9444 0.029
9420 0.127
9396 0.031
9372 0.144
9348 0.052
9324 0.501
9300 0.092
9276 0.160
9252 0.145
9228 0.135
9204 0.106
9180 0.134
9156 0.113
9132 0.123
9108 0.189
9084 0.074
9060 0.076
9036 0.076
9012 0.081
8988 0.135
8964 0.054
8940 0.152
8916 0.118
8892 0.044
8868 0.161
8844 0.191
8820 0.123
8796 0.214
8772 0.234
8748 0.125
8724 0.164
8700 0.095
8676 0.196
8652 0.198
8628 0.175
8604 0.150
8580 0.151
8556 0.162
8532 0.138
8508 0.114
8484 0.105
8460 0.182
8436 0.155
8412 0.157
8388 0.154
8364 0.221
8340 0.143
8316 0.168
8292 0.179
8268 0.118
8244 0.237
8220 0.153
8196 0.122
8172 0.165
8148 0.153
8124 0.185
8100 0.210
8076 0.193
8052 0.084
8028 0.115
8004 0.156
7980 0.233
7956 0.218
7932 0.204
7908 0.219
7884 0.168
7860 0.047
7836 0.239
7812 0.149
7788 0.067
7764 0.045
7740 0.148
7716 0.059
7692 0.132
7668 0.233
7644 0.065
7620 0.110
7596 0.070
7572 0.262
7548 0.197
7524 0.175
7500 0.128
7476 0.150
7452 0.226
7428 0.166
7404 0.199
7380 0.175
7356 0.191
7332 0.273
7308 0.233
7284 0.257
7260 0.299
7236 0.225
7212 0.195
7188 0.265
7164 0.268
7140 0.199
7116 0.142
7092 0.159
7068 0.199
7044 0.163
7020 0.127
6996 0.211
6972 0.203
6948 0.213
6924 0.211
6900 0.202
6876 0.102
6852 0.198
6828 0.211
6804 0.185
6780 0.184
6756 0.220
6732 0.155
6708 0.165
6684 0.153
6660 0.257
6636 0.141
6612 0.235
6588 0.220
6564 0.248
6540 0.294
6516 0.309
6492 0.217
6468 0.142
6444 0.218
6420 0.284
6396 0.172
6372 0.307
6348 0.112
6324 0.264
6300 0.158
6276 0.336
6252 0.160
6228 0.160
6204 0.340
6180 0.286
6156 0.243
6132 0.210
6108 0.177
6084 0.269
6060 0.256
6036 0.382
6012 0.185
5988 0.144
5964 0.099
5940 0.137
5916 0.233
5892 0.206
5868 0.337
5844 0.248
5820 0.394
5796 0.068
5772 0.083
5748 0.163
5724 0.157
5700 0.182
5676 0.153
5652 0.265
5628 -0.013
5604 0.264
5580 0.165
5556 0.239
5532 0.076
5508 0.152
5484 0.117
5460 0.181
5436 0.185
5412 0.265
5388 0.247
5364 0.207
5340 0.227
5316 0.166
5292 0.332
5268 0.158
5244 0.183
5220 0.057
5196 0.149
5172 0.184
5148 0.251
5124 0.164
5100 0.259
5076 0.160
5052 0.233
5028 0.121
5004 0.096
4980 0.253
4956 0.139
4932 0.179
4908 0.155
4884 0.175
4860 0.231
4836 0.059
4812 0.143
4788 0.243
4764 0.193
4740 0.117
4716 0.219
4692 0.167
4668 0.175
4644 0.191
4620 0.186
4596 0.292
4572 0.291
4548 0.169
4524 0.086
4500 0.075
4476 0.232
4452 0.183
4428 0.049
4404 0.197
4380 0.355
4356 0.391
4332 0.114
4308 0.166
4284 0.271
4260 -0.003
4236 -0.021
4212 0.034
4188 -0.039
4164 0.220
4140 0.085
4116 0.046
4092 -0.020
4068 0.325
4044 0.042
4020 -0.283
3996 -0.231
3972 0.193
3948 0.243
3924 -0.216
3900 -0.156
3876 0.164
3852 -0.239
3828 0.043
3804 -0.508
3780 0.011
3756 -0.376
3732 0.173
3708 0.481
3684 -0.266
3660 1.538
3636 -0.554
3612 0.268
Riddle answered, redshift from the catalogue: 0.09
